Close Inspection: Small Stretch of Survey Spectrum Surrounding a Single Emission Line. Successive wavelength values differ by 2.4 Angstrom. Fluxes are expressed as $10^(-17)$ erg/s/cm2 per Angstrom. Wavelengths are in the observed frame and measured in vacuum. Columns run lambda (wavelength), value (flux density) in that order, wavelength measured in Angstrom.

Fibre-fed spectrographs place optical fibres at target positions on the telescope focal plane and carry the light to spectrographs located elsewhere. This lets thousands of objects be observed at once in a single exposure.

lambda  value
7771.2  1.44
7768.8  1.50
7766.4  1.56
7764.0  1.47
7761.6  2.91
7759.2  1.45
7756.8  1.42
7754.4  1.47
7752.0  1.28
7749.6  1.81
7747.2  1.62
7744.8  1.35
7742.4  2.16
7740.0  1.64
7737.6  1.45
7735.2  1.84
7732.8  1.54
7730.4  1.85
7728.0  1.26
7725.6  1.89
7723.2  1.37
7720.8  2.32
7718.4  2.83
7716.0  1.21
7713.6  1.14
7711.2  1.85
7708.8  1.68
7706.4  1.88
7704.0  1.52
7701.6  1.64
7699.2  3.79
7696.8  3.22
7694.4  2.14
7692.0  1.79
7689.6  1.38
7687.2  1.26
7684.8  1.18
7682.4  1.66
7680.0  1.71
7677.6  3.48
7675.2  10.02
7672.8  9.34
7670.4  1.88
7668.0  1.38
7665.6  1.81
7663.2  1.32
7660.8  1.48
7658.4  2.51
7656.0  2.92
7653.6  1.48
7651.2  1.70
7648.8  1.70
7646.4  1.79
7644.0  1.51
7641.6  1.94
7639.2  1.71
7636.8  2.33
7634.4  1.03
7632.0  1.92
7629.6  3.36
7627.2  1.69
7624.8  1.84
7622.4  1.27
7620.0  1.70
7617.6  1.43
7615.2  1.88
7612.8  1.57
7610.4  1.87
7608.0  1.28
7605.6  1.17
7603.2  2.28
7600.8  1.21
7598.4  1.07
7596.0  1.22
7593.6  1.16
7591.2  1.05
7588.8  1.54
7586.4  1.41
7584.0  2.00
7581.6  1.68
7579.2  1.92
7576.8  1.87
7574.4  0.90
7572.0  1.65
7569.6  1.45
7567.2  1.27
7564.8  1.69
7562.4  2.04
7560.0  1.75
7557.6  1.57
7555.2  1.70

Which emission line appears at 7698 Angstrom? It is [N II]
